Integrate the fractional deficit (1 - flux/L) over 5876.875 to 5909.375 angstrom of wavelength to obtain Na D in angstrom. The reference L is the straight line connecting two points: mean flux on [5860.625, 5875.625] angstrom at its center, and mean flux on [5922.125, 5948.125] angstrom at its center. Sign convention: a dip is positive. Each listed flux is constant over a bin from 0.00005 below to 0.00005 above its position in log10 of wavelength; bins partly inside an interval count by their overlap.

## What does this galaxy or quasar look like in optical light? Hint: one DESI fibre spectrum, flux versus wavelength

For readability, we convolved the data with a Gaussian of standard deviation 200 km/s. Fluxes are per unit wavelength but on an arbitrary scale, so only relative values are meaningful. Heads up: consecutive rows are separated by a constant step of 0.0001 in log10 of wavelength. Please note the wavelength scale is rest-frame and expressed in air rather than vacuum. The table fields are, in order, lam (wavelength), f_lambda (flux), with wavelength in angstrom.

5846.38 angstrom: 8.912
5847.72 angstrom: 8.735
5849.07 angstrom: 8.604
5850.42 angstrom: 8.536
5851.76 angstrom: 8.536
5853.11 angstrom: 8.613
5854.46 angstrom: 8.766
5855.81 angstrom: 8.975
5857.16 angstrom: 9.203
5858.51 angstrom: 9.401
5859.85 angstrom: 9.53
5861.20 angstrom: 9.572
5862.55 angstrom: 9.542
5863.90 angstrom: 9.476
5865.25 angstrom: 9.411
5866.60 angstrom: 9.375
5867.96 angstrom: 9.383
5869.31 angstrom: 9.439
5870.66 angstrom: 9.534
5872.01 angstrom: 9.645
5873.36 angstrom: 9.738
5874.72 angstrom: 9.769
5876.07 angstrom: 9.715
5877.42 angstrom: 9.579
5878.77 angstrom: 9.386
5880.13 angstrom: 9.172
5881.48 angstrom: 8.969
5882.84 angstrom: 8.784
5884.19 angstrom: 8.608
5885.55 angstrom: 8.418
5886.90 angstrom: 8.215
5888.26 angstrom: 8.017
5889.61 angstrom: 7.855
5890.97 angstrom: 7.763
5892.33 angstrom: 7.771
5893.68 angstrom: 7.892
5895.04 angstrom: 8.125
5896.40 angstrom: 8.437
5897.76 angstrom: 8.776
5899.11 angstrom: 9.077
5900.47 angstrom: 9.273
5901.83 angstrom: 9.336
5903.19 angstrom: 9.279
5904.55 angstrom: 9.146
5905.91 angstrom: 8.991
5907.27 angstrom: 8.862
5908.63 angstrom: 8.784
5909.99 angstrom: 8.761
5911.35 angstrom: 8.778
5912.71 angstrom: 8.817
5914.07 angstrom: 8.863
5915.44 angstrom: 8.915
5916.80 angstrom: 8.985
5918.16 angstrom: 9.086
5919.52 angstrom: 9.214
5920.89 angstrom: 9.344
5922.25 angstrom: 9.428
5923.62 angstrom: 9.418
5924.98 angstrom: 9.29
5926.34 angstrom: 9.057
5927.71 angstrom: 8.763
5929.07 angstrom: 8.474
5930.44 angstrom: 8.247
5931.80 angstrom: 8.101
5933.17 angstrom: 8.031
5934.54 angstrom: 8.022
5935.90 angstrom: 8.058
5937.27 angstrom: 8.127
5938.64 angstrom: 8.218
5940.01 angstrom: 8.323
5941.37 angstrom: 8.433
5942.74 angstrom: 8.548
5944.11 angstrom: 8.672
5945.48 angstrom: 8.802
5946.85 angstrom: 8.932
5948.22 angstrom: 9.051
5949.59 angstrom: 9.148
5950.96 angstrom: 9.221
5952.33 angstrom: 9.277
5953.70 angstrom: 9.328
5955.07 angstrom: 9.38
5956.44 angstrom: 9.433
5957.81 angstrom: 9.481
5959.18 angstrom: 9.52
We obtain 1.72 angstrom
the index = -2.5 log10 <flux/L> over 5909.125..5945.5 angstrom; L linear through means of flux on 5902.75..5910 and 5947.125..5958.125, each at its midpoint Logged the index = 0.05 mag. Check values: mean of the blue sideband 8.98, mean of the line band 8.69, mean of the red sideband 9.27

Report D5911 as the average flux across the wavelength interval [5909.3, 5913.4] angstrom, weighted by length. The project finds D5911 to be 8.8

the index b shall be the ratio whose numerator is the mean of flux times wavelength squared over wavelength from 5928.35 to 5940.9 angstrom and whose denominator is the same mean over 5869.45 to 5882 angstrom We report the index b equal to 0.88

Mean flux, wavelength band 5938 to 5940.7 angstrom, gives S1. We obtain 8.29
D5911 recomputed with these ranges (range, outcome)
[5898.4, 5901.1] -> 9.19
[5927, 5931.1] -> 8.49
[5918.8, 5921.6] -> 9.28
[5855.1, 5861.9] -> 9.34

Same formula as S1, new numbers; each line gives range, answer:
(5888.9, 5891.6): 7.82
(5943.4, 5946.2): 8.73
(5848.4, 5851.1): 8.58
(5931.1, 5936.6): 8.06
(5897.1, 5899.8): 8.95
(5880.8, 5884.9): 8.78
